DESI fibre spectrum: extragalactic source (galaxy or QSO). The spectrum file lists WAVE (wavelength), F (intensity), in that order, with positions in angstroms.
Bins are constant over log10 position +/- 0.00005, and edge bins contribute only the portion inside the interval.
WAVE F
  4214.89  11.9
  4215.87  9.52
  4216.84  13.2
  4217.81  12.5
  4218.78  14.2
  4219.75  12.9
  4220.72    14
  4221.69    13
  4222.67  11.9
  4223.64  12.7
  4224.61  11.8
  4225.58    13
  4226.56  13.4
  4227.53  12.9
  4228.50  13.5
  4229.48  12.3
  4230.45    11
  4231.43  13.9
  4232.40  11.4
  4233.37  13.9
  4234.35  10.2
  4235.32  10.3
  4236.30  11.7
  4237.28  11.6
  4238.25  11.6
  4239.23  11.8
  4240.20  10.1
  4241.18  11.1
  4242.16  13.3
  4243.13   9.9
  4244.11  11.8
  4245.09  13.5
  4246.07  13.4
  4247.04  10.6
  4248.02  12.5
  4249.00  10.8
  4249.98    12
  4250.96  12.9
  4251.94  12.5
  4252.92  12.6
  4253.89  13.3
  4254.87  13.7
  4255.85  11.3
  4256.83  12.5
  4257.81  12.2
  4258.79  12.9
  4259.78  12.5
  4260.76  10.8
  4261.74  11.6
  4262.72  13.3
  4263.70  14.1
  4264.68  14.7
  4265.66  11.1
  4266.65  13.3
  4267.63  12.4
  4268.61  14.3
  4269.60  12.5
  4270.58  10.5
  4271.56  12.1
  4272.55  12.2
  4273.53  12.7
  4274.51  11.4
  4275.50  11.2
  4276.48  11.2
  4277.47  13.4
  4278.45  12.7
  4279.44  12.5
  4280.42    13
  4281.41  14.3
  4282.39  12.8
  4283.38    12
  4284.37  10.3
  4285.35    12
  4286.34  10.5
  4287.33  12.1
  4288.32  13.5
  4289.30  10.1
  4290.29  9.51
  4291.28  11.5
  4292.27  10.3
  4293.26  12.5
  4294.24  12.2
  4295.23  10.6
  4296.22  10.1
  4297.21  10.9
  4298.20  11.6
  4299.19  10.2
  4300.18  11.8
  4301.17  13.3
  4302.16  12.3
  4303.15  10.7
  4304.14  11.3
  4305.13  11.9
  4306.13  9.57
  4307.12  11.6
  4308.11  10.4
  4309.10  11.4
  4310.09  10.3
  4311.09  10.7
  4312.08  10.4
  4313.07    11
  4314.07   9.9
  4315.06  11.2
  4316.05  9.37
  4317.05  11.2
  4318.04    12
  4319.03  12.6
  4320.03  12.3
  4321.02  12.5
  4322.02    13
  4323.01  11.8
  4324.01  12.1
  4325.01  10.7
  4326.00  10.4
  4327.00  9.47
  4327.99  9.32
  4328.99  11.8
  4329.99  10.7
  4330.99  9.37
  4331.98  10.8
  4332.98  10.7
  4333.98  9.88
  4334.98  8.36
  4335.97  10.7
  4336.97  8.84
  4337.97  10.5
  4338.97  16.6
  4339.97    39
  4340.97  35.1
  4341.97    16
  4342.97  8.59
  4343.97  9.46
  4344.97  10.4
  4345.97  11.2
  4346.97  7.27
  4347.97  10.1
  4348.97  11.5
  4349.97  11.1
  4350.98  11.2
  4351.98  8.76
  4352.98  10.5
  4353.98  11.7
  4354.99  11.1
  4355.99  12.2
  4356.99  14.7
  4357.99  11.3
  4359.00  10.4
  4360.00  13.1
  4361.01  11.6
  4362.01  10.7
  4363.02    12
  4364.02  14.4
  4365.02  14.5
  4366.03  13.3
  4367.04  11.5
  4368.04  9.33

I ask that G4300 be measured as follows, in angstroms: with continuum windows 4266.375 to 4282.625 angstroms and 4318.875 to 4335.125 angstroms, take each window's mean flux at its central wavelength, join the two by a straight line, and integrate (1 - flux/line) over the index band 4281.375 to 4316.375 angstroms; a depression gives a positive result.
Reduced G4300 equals 1.7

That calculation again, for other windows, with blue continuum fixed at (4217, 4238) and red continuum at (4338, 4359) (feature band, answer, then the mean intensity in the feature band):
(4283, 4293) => 1.45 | 11.2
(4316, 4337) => 4.05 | 10.9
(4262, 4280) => 0.56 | 12.5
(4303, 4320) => 3.04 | 11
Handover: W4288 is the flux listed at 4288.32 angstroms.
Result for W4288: 13.5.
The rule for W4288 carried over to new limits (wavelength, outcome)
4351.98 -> 8.76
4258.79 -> 12.9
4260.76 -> 10.8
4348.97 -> 11.5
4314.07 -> 9.9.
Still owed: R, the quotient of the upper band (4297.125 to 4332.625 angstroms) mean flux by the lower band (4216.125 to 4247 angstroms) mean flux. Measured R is 0.91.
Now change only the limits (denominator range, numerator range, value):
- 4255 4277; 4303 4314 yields 0.88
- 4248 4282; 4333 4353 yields 1.06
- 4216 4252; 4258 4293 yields 0.99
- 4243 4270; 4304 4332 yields 0.88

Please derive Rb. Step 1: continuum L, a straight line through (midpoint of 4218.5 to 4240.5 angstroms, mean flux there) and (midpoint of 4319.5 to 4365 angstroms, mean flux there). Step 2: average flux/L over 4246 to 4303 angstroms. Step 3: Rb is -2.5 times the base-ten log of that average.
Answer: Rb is 0.02 mag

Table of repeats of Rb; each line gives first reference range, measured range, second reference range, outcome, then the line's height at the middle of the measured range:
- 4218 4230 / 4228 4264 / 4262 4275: 0.060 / 12.8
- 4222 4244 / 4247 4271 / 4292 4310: -0.070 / 11.7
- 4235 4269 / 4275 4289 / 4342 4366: -0.022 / 12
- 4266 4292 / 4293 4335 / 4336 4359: 0.153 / 12.7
